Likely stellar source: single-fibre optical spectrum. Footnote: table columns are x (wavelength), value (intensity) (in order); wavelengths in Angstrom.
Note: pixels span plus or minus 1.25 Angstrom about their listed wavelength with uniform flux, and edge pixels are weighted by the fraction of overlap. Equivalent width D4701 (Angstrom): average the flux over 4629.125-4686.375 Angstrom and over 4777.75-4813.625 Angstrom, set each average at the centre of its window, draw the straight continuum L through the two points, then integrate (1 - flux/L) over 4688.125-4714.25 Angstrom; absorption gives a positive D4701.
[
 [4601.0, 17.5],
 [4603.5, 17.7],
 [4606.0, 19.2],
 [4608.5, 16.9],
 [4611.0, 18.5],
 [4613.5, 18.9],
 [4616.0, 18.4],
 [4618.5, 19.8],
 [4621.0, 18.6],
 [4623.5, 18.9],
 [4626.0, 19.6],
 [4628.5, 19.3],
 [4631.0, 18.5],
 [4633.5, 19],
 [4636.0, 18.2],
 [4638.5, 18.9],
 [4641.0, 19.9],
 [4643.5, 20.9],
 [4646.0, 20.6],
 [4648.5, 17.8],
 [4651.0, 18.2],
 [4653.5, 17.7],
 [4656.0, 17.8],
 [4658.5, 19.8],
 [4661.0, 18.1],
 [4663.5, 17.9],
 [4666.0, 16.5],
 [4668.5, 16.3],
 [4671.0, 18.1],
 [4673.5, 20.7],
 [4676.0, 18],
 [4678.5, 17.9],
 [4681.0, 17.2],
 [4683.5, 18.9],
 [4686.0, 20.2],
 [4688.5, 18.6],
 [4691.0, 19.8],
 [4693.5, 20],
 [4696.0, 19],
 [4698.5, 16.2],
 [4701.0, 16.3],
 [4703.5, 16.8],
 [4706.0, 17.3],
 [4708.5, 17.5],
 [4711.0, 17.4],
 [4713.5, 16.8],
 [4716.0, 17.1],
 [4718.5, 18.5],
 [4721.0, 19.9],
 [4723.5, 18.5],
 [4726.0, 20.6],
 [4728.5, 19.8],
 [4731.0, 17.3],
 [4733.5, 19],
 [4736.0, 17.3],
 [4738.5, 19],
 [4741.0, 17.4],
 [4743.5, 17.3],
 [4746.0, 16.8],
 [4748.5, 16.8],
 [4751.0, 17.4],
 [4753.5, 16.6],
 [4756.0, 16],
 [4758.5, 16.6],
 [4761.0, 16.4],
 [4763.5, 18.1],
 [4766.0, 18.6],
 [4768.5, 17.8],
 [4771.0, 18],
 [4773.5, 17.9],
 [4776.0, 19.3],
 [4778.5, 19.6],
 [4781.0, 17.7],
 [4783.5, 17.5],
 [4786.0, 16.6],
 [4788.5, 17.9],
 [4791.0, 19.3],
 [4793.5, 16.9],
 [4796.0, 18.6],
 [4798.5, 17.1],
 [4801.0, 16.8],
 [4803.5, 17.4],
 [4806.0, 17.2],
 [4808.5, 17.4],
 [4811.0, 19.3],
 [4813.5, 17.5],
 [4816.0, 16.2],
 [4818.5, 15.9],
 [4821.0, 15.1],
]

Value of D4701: 0.75 Angstrom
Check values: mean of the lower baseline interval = 18.6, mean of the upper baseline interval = 17.8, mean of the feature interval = 17.8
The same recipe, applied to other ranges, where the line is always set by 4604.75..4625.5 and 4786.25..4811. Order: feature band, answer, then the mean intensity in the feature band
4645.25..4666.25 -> 0.2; 18.3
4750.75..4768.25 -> 0.7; 17.1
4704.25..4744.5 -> -0.2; 18.2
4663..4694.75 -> -0.3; 18.5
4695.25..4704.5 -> 0.6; 17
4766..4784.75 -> -0.5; 18.3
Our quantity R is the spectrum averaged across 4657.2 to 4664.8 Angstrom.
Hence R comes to 18.6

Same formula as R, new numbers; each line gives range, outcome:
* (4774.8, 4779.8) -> 19.4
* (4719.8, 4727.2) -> 19.7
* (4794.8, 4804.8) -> 17.5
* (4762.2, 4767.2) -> 18.3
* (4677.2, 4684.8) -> 18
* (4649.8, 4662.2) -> 18.3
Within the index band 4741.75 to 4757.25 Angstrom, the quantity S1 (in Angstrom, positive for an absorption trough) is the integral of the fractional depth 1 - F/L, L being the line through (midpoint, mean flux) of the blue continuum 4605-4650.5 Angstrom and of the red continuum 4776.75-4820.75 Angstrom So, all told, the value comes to 1.0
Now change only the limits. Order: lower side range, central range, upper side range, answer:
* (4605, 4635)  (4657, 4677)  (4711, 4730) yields 0.6 Angstrom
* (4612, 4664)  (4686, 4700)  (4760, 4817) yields -0.2 Angstrom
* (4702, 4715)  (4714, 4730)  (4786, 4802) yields -1.6 Angstrom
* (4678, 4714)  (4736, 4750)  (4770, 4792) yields 0.5 Angstrom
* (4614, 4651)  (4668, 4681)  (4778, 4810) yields 0.4 Angstrom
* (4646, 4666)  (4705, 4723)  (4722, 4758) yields 0.1 Angstrom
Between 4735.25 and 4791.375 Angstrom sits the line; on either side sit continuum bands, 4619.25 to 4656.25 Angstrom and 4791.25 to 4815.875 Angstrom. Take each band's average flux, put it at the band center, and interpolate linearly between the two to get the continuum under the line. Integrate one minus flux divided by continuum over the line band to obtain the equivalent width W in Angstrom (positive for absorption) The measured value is 0.9 Angstrom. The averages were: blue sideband 19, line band 17.6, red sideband 17.6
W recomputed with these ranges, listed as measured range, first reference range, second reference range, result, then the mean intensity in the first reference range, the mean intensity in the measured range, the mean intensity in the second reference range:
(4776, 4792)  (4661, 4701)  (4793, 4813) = -0.42 Angstrom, 18.3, 18.2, 17.6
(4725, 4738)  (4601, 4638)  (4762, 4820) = -0.52 Angstrom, 18.6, 18.8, 17.7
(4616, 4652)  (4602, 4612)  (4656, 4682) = -2.17 Angstrom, 18.1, 19.1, 18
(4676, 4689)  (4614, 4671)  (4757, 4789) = -0.07 Angstrom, 18.7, 18.5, 17.8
